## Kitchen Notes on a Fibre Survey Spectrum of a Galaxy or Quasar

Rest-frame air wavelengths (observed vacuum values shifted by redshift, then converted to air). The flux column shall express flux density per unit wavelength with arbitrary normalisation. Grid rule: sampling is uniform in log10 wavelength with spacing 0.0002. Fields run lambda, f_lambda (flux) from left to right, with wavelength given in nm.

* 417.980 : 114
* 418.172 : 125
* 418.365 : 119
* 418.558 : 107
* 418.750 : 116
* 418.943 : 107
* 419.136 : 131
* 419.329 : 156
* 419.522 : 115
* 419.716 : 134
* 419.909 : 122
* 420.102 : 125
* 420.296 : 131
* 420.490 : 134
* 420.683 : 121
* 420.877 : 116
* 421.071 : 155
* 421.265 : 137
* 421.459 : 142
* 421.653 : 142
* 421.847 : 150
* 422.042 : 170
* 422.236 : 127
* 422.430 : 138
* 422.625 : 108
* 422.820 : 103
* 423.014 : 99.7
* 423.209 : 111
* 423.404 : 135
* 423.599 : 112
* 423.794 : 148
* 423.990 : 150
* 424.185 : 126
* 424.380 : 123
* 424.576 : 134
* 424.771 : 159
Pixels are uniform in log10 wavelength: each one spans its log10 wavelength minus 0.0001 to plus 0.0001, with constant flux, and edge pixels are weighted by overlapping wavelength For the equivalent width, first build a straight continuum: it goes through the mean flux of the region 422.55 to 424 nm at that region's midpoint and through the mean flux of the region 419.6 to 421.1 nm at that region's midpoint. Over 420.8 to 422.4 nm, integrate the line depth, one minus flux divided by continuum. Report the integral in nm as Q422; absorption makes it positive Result -0.23 nm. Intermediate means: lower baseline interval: 128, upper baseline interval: 119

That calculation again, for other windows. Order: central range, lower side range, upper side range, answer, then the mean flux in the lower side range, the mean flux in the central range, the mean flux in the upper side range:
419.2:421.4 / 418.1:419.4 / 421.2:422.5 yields 0.024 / 122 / 132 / 144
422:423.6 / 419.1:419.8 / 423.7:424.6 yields 0.165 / 134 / 122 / 136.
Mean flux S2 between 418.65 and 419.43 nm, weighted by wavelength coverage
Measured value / 127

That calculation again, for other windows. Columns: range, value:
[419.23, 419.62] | 135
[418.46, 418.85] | 112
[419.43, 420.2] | 124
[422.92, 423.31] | 106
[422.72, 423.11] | 102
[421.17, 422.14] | 148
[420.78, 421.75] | 138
